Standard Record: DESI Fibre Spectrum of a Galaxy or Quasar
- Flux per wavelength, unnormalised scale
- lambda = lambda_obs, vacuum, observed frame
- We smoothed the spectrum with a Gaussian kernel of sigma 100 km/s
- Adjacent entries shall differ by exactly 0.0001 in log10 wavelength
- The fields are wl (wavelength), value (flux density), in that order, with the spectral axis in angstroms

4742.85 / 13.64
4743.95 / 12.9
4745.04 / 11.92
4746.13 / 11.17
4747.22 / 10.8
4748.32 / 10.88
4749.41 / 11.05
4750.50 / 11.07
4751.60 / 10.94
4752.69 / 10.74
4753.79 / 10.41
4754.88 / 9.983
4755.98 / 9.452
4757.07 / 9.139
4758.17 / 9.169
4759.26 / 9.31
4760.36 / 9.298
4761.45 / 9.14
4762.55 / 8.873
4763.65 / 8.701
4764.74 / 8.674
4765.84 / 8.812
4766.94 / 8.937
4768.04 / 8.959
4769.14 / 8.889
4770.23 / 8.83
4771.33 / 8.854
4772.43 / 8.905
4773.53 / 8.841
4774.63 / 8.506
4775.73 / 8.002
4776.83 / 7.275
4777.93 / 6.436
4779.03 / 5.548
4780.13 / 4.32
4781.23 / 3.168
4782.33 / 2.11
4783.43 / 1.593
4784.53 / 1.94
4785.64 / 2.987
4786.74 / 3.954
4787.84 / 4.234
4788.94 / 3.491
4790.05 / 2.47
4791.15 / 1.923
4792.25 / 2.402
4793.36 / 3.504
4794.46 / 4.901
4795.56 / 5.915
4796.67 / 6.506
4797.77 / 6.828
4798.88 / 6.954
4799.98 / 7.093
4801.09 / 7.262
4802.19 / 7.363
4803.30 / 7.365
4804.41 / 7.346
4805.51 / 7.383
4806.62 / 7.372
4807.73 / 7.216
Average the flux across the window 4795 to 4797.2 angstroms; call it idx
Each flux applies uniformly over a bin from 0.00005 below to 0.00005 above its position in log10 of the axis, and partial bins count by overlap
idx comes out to 6.2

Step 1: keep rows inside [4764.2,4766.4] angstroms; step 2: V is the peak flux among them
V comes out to 8.812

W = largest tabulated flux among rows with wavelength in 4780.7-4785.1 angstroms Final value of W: 3.168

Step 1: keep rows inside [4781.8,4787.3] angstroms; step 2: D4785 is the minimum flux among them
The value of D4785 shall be 1.593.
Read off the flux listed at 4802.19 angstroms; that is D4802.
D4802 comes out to 7.363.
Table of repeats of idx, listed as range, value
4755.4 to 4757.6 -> 9.31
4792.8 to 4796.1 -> 4.77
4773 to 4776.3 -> 8.44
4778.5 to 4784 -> 3.34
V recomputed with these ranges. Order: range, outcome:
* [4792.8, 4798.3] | 6.828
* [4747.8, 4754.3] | 11.07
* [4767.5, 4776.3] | 8.959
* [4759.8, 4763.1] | 9.298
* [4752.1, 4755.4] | 10.74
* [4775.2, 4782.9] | 8.002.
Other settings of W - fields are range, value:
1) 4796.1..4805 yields 7.365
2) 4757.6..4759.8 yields 9.31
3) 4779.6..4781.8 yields 4.32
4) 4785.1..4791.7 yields 4.234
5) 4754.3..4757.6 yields 9.983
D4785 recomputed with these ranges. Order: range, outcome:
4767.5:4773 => 8.83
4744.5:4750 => 10.8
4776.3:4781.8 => 3.168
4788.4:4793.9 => 1.923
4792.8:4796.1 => 3.504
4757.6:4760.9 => 9.169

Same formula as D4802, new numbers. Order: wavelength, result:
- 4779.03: 5.548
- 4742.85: 13.64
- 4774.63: 8.506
